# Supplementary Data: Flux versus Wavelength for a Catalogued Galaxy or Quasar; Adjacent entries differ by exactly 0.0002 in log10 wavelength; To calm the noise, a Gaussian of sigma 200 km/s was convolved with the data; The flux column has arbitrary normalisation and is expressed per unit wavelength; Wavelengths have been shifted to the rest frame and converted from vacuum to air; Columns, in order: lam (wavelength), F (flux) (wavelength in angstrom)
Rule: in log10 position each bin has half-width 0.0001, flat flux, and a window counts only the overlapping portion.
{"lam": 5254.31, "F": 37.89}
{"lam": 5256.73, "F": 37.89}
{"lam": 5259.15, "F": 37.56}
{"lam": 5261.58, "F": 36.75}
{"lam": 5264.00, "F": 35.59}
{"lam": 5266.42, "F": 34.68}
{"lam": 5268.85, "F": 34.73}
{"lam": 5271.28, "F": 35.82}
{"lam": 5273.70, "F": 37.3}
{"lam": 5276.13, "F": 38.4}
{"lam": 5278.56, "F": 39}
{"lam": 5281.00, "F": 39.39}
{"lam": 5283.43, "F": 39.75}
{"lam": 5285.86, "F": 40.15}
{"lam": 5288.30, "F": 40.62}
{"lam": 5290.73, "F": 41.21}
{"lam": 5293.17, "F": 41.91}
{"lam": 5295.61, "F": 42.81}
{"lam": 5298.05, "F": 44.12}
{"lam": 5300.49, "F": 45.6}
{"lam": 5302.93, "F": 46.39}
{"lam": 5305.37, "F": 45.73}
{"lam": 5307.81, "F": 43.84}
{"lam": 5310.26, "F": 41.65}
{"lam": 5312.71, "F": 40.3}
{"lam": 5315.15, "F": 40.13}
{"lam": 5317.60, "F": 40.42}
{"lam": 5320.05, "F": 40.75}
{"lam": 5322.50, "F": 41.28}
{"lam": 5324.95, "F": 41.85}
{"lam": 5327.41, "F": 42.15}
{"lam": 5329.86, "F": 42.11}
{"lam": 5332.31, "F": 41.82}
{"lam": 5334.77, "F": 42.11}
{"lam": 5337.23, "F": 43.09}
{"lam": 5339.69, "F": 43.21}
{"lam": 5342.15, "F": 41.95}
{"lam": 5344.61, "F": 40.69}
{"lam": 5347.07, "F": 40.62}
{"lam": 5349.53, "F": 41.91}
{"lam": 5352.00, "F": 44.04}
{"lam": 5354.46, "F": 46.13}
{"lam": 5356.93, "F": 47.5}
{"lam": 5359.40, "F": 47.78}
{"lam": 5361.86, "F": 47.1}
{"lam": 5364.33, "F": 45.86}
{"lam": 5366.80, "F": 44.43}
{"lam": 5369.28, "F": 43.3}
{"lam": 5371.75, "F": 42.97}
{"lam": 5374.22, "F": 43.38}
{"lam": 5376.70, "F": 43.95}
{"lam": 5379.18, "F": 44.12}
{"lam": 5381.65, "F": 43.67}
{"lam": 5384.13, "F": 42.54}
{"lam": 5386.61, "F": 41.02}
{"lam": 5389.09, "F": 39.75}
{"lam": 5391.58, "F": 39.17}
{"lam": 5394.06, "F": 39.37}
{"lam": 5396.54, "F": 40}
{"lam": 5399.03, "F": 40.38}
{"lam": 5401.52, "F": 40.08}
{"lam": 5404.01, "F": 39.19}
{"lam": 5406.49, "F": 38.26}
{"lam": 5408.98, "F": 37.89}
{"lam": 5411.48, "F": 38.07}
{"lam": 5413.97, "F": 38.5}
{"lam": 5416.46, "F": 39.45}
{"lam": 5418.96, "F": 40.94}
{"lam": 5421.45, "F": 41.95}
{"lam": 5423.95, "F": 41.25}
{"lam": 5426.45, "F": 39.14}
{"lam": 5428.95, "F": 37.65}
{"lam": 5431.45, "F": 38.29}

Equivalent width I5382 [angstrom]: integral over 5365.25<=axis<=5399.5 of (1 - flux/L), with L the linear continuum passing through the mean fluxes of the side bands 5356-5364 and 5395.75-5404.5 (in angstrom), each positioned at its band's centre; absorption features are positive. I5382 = 0.9 angstrom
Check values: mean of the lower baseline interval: 47.3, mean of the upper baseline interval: 39.9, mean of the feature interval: 42.1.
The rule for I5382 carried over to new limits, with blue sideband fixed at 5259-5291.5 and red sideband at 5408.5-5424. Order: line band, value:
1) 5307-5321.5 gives -1.0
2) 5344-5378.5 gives -4.7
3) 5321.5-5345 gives -2.1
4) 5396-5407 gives 0.0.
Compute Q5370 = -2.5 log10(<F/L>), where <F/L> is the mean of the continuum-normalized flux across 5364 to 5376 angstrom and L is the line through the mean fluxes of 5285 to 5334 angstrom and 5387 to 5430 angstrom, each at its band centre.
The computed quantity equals -0.084 mag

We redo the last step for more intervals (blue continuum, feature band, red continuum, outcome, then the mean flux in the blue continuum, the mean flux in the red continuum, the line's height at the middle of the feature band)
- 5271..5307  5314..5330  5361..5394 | 0.021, 41.4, 43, 42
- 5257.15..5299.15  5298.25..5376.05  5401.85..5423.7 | -0.111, 38.8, 39.4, 39.1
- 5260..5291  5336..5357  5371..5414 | -0.090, 37.9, 40.7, 39.6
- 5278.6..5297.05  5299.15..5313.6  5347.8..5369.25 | -0.052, 40.7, 45.3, 41.9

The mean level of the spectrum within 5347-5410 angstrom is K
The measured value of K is 42.5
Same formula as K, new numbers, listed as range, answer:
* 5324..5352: 42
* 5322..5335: 41.9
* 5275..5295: 40.1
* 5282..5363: 42.7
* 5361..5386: 44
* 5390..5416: 39.1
